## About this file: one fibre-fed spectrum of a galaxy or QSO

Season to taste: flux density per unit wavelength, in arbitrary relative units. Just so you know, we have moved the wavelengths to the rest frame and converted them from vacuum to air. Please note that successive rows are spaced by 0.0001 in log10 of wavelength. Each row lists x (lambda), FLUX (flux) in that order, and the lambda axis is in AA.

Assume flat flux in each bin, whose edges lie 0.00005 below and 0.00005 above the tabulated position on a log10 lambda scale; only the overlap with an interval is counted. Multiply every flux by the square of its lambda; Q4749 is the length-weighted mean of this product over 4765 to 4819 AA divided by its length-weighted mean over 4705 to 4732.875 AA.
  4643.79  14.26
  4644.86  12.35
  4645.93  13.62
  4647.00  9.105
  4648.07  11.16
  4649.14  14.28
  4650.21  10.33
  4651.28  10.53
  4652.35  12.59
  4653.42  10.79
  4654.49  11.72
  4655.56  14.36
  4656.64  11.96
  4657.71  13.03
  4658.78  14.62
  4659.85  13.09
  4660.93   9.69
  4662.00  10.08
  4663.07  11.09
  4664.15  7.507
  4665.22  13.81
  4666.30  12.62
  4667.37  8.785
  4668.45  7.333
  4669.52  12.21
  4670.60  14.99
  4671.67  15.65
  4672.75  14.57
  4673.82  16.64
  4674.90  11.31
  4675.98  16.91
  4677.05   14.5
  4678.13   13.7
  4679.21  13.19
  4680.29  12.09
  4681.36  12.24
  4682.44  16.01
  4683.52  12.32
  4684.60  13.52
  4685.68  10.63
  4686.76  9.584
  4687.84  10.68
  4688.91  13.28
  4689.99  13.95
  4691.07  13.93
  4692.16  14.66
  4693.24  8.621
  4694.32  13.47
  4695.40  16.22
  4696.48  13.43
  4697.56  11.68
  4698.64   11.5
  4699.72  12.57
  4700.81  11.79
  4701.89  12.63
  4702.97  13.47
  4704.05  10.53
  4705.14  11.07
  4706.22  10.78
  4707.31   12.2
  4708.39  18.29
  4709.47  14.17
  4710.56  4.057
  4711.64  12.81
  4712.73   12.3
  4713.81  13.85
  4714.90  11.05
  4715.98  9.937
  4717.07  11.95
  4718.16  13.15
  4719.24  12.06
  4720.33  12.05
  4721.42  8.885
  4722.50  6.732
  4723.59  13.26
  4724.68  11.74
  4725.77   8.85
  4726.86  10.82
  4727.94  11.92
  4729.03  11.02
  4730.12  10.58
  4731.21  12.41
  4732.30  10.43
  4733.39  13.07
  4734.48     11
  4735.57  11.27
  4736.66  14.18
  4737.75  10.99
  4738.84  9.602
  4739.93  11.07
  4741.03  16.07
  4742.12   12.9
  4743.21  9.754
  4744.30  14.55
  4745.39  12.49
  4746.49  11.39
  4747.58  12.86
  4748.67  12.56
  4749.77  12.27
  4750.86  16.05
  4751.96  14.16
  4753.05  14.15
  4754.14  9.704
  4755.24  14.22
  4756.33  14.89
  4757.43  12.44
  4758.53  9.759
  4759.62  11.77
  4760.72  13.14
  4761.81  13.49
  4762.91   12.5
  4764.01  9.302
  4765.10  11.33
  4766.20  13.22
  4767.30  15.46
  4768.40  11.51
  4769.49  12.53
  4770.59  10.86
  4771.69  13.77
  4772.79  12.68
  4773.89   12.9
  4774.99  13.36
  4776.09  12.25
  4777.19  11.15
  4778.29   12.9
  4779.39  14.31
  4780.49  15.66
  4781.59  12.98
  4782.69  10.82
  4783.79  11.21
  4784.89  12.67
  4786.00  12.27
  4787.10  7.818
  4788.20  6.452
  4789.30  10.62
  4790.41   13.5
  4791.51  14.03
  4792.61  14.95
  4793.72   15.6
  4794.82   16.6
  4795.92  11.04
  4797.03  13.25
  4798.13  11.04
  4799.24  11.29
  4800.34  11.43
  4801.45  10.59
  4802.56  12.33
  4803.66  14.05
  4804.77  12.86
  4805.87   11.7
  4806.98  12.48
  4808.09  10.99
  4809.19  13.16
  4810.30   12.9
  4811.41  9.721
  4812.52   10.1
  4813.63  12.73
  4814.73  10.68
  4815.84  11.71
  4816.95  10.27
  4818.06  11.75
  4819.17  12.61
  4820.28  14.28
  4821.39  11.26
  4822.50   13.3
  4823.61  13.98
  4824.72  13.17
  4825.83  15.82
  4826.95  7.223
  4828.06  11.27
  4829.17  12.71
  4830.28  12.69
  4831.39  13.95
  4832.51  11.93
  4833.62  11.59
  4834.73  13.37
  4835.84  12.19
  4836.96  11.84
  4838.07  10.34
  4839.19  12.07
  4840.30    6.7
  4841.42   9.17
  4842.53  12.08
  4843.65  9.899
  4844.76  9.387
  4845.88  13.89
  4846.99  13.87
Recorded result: 1.11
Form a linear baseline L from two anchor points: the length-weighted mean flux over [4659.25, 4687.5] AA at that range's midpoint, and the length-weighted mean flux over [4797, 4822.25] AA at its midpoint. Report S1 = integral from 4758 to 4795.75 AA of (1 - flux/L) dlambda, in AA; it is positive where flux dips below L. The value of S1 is -1.4 AA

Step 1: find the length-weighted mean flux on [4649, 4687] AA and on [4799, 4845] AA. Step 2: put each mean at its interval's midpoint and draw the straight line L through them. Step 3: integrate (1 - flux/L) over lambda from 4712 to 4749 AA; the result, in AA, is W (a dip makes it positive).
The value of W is 1.5 AA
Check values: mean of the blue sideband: 12.5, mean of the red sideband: 11.8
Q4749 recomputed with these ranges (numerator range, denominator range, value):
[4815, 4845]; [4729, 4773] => 0.98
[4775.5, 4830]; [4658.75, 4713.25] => 1.03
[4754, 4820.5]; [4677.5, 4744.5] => 1.05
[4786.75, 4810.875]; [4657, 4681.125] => 1.03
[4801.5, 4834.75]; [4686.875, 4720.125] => 1.04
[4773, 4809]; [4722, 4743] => 1.11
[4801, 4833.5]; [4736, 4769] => 0.99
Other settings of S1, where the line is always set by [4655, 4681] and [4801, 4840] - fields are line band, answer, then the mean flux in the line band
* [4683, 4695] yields 0.3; 12.3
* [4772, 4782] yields -0.7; 13.1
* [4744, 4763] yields -0.9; 12.9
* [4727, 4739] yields 0.8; 11.5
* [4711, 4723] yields 1.1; 11.3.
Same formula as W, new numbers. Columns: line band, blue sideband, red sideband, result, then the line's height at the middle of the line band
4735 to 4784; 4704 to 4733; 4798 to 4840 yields -4.01 AA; 11.6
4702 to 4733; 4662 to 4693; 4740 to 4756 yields 3.42 AA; 12.9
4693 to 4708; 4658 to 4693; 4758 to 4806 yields 0.35 AA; 12.6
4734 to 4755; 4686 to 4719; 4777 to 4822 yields -0.52 AA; 12.2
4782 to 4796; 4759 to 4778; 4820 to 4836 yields 0.34 AA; 12.5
